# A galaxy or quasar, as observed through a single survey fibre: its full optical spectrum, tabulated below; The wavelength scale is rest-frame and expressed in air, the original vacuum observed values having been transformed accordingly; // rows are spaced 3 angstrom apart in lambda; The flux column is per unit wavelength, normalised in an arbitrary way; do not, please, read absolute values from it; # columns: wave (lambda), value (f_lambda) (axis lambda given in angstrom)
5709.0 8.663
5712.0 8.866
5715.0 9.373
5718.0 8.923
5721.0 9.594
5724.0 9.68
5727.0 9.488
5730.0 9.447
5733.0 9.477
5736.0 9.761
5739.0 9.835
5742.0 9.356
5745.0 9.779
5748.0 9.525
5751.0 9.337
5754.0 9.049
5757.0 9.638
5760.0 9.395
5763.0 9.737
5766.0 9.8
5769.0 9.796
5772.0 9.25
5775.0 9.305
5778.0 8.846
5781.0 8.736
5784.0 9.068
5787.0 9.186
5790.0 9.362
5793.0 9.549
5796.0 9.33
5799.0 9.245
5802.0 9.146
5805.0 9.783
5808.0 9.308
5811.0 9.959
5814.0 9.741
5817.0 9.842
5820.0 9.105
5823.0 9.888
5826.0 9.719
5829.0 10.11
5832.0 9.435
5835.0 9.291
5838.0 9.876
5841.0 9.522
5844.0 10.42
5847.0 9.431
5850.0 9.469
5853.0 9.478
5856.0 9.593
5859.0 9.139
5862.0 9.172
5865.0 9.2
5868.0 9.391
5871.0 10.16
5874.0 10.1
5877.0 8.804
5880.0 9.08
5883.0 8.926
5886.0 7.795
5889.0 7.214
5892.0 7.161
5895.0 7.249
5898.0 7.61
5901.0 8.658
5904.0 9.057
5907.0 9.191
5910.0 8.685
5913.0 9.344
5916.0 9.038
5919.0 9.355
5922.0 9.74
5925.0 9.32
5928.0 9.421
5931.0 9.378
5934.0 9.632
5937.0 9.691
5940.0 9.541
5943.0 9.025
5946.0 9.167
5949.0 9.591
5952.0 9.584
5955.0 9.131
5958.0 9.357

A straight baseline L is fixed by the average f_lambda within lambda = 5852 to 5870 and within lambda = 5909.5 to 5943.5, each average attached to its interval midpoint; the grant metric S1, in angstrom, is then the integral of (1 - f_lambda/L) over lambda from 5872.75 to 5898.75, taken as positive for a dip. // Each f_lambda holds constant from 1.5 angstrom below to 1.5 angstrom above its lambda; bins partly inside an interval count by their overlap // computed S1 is 3.18 angstrom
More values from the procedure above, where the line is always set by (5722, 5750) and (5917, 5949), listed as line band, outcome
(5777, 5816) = 0.8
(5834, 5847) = -0.3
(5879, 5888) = 0.9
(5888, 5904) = 2.9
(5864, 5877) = -0.2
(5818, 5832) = -0.2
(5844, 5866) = 0.1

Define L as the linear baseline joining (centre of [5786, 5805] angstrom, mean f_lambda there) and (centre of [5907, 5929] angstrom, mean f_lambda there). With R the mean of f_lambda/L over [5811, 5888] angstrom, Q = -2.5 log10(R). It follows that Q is -0.02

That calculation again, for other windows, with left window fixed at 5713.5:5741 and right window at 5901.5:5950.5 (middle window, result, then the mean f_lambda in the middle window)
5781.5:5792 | 0.03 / 9.18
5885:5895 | 0.26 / 7.35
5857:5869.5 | 0.02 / 9.24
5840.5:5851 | -0.04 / 9.74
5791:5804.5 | 0.01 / 9.35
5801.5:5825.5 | -0.02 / 9.62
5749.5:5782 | 0.01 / 9.36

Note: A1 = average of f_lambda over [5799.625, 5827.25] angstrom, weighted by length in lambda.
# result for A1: 9.6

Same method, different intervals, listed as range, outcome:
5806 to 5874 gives 9.61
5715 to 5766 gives 9.51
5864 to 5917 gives 8.7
